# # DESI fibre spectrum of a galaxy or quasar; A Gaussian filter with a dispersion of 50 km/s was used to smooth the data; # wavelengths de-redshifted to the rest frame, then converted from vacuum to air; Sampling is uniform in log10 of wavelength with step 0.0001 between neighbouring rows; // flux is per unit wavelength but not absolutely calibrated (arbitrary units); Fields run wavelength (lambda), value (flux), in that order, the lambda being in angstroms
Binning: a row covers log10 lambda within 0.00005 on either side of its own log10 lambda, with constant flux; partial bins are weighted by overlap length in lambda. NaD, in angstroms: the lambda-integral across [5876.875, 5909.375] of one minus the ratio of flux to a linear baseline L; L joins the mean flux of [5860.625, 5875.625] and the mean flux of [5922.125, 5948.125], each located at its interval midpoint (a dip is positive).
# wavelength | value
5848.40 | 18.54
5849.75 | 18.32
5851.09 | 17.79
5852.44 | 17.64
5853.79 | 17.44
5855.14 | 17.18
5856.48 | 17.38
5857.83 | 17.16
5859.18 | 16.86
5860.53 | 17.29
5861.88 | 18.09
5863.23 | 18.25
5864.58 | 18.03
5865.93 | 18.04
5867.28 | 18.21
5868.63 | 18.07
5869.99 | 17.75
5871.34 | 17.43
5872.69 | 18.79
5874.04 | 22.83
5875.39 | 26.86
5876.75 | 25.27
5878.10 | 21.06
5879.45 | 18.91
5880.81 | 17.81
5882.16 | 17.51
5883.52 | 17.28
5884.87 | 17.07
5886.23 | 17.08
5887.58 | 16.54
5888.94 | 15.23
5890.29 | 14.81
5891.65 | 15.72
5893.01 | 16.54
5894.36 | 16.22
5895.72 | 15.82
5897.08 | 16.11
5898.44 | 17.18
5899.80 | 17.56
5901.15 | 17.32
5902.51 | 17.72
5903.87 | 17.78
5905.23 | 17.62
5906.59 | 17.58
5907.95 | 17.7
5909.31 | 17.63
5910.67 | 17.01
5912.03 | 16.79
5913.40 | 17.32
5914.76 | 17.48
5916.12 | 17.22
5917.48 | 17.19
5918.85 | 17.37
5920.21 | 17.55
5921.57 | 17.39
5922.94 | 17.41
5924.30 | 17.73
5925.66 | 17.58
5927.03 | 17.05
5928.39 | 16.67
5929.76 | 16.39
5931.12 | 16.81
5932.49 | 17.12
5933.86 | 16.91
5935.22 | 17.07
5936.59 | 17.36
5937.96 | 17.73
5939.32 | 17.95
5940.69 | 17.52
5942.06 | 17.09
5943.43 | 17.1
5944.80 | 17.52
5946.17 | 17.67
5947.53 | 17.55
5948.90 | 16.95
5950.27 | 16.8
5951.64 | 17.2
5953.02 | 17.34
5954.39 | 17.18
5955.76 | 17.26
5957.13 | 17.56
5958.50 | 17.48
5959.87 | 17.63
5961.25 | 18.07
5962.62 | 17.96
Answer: 1.91 angstroms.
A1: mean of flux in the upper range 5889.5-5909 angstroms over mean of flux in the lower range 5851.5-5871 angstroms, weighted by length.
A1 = 0.95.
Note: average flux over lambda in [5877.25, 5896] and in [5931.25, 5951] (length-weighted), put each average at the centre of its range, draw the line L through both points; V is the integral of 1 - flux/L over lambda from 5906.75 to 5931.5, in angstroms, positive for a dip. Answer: -0.1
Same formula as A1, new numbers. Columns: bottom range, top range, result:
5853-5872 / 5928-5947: 0.98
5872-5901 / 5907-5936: 0.95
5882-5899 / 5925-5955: 1.05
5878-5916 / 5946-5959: 1.01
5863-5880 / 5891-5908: 0.85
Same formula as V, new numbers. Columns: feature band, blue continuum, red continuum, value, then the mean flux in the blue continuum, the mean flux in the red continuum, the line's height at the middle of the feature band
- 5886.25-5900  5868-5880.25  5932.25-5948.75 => 2.51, 20.7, 17.4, 19.8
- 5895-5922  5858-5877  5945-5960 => 1.53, 19.2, 17.3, 18.3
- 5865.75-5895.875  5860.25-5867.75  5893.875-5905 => -1.36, 18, 17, 17.5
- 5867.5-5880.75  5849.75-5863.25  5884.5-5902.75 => -2.76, 17.5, 16.5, 17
